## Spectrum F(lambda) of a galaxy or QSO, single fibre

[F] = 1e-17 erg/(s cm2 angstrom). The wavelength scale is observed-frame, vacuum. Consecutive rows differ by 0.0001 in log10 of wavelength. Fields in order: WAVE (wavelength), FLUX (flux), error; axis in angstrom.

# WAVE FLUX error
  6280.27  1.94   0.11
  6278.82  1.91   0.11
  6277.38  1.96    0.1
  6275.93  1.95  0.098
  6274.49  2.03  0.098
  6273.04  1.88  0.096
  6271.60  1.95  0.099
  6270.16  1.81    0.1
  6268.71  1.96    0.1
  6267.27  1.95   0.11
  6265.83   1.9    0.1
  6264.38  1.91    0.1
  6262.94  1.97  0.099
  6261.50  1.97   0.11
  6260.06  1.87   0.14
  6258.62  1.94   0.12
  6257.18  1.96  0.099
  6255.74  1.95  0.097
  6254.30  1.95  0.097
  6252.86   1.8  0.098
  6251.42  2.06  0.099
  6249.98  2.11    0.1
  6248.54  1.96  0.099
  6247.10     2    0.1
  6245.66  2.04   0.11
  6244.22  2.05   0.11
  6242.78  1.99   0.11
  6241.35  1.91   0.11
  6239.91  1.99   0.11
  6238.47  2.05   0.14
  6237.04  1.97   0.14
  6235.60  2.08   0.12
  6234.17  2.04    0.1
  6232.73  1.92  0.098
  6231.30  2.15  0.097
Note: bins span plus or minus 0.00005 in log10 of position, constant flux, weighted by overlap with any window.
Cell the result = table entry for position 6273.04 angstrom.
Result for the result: 1.88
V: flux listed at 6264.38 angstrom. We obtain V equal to 1.91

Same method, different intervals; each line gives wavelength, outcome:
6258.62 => 1.94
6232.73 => 1.92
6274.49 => 2.03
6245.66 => 2.04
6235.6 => 2.08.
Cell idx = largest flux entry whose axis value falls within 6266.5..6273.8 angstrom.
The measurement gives 1.96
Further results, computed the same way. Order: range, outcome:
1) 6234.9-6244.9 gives 2.08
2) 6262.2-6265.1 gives 1.97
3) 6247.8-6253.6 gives 2.11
